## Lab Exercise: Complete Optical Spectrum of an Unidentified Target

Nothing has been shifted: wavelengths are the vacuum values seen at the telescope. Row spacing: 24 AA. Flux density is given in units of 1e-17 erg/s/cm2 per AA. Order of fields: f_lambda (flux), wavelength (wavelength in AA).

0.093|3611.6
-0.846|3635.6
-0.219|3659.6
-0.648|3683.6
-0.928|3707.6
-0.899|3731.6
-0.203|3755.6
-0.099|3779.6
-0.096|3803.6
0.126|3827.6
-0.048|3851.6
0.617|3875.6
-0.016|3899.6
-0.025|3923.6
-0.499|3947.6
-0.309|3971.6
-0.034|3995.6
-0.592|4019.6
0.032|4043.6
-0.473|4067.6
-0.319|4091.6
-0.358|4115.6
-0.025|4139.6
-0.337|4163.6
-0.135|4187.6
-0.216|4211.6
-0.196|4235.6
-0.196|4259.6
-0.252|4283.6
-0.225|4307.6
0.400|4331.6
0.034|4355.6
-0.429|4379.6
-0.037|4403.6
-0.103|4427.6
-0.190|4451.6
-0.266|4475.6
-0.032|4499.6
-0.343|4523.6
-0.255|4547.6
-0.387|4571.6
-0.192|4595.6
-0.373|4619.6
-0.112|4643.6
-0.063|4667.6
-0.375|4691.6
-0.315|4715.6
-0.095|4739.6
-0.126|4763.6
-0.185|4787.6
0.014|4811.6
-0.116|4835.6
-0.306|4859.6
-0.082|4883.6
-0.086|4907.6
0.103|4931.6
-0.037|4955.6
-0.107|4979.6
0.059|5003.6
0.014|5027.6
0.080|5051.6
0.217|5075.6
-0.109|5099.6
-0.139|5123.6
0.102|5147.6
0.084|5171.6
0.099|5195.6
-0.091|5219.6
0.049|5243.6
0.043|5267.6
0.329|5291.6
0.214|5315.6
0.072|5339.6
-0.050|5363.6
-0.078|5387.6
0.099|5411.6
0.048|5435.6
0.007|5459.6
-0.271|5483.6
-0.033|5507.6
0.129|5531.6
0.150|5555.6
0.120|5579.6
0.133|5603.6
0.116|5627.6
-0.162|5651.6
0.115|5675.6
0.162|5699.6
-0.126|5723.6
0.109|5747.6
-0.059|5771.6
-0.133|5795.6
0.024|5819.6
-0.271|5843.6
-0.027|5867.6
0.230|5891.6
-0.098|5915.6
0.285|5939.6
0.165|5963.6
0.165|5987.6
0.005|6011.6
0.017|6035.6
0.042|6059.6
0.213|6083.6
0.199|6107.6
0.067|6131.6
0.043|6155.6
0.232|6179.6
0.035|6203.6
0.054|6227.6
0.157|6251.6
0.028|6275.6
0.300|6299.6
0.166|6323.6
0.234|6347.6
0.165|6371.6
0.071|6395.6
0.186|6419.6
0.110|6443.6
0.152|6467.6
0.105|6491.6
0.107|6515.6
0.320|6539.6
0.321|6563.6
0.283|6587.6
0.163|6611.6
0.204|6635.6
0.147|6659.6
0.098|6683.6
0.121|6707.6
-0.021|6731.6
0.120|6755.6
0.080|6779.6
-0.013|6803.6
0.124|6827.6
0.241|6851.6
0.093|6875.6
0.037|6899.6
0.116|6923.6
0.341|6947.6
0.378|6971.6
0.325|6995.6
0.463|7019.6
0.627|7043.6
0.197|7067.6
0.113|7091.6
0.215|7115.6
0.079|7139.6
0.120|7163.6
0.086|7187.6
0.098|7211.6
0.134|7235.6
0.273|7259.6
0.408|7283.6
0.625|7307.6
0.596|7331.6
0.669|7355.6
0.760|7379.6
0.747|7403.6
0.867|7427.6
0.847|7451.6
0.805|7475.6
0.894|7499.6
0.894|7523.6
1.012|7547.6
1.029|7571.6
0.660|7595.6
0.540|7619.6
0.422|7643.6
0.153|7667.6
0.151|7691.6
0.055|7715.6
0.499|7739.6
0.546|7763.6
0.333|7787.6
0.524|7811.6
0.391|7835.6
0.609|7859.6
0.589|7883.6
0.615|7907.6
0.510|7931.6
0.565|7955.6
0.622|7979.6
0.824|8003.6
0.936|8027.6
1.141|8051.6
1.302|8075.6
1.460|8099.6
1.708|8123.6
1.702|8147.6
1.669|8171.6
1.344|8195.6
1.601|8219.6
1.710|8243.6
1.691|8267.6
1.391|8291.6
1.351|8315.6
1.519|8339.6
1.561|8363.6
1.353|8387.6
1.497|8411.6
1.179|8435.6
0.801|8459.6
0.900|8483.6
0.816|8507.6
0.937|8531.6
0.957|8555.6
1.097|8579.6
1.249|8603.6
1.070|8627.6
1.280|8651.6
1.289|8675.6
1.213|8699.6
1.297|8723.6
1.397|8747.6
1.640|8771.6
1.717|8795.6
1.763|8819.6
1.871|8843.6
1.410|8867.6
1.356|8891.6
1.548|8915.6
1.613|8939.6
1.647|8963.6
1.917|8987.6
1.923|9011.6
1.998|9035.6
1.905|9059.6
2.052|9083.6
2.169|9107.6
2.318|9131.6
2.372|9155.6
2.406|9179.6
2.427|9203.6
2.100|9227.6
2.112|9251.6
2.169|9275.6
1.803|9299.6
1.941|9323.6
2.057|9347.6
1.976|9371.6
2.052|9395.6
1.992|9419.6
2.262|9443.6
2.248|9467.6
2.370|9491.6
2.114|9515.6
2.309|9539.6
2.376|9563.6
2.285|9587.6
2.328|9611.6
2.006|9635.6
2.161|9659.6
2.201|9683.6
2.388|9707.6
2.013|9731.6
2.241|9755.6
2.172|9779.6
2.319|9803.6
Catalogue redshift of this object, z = 0.000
